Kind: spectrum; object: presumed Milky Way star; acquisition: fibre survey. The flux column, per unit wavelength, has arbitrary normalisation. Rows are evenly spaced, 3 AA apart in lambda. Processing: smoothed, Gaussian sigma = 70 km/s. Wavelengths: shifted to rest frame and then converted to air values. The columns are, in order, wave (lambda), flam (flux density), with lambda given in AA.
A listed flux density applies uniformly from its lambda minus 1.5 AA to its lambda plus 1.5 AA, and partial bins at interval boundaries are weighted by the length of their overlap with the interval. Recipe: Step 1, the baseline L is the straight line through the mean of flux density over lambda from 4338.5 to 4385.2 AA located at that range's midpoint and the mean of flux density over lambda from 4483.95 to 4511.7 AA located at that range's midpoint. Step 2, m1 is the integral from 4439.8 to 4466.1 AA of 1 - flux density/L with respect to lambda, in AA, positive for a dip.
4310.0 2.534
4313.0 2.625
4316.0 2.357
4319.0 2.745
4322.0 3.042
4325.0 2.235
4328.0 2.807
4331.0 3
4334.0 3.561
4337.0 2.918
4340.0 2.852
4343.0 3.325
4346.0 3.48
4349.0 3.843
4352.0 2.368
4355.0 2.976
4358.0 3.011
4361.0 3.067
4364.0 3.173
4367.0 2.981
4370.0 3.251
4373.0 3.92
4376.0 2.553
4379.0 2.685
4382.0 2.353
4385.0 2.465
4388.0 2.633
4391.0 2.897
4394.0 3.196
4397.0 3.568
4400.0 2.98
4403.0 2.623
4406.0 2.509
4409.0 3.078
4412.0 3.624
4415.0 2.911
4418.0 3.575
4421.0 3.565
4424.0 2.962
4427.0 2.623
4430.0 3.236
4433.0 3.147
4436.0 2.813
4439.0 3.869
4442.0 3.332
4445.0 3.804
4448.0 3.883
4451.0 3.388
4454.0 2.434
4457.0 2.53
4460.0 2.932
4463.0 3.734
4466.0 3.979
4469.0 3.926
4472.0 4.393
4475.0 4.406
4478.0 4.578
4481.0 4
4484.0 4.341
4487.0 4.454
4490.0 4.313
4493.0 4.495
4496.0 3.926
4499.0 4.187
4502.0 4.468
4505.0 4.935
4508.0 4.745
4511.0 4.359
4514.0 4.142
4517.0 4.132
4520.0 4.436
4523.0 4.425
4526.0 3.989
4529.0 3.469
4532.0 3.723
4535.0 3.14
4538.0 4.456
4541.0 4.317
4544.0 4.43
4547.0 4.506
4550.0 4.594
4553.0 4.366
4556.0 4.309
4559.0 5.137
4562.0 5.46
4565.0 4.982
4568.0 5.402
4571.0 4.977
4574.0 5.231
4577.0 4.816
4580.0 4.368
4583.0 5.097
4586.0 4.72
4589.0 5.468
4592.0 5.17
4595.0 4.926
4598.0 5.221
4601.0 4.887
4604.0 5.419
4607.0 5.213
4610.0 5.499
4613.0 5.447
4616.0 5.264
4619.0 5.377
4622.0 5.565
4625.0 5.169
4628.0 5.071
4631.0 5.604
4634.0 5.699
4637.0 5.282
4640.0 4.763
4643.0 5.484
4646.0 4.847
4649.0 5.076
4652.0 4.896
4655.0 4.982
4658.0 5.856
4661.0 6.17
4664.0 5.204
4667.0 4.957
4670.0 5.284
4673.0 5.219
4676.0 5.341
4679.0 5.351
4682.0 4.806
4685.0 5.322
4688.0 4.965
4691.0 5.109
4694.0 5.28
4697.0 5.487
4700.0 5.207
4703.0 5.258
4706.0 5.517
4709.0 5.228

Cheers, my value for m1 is 4.3 AA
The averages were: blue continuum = 3.03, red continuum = 4.43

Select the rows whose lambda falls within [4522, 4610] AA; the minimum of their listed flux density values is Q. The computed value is 3.14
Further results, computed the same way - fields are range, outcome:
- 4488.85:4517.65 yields 3.926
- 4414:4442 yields 2.623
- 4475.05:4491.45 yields 4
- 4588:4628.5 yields 4.887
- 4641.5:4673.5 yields 4.847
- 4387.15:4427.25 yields 2.509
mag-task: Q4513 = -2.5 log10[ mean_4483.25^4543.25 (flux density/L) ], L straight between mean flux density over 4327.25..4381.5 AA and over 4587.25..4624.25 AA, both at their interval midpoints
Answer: 0.06 mag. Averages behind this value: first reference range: 3.09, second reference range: 5.28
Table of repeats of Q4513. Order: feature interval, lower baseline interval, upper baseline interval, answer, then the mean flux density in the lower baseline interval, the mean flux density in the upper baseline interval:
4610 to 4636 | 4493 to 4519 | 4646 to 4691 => -0.087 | 4.37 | 5.23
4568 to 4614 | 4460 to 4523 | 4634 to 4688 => -0.059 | 4.27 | 5.23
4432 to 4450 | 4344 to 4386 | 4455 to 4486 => 0.046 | 3.02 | 3.87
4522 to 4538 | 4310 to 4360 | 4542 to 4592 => 0.199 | 2.94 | 4.87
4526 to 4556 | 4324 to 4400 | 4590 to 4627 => 0.133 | 3.01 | 5.26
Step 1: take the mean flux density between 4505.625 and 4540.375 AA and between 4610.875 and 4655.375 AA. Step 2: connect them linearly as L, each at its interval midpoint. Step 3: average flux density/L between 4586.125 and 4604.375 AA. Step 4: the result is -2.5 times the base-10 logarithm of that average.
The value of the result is -0.06 mag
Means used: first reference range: 4.12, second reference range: 5.25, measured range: 5.13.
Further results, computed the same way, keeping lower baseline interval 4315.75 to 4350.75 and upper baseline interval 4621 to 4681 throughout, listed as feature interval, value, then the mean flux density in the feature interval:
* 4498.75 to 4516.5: -0.051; 4.47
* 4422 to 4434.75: 0.226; 3.01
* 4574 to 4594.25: -0.033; 4.96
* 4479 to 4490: -0.047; 4.29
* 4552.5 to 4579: -0.066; 4.98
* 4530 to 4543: 0.146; 3.91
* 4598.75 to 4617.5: -0.064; 5.29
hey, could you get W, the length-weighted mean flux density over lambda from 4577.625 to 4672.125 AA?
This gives 5.22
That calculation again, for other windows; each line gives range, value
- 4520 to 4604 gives 4.66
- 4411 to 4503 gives 3.67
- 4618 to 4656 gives 5.22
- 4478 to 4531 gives 4.29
